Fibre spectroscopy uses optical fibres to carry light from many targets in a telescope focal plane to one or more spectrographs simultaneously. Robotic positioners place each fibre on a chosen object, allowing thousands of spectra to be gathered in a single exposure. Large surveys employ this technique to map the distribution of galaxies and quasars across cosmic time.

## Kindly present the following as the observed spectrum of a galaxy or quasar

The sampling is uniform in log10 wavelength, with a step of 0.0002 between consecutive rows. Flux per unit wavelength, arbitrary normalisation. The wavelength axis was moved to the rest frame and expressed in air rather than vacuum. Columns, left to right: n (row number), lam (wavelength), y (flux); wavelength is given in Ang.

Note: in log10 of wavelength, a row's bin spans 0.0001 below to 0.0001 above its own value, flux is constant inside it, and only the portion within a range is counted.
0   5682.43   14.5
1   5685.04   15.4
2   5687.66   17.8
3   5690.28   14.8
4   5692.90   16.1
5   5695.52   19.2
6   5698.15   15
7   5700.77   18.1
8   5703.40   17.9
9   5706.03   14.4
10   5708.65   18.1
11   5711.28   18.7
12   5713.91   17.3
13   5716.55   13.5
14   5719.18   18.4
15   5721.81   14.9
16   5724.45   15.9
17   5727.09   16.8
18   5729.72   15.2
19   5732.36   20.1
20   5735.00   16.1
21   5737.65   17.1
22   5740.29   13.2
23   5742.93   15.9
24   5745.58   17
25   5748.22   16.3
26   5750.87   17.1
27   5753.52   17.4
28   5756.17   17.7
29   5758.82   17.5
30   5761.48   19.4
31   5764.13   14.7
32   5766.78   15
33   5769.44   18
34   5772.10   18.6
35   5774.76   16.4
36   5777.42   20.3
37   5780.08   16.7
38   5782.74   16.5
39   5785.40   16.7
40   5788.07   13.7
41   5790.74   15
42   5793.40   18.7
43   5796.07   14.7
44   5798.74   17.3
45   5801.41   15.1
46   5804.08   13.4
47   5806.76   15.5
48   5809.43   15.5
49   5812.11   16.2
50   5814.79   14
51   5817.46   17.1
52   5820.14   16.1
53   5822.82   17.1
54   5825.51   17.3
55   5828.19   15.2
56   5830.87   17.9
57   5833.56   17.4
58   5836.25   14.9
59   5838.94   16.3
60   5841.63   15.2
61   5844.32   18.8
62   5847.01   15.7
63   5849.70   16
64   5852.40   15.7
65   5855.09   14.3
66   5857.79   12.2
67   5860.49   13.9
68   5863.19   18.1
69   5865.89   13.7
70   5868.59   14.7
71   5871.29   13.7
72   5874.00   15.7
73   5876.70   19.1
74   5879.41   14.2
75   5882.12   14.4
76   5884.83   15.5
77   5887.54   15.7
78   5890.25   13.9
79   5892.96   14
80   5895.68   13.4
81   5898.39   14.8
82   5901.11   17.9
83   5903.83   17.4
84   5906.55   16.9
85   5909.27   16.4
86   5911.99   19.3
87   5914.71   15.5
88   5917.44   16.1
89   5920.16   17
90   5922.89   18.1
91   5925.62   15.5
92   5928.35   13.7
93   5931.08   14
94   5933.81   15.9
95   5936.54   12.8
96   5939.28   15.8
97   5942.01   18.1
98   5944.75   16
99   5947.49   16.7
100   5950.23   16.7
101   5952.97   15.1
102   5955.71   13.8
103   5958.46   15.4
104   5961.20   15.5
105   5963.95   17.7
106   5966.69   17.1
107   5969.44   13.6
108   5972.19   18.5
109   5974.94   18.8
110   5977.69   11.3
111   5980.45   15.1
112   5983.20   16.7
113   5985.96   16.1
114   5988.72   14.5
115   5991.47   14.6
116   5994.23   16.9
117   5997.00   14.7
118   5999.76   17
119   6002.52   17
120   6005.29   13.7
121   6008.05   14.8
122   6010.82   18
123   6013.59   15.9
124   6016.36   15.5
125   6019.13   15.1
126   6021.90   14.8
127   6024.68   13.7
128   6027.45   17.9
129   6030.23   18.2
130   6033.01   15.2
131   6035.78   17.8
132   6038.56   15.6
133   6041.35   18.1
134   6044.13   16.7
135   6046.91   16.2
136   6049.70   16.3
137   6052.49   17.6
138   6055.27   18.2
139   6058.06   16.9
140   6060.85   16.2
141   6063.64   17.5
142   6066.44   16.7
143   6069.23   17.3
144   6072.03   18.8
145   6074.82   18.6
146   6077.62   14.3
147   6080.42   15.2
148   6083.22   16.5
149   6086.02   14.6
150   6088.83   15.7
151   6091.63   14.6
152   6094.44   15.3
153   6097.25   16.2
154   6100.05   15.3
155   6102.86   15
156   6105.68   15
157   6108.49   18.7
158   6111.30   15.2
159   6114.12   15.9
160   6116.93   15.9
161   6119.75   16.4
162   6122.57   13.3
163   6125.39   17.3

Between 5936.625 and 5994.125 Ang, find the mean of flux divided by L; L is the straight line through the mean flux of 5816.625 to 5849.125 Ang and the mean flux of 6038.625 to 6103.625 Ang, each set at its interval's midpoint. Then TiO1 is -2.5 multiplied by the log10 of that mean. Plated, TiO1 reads 0.05 mag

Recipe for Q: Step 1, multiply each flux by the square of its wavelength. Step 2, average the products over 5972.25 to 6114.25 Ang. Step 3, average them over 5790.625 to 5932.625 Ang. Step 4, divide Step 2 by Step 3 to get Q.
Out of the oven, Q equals 1.1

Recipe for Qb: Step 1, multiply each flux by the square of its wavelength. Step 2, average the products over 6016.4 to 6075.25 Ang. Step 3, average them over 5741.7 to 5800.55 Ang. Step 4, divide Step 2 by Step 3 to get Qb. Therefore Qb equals 1.09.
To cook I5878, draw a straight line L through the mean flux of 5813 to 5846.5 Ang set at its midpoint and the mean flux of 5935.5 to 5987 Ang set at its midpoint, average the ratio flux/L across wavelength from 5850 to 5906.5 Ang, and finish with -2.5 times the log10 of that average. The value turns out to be 0.07 mag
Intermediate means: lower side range 16.4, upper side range 15.8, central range 15.2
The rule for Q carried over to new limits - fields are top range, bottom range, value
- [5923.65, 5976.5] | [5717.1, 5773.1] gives 1.02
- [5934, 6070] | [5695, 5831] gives 1.06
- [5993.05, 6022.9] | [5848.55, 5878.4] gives 1.09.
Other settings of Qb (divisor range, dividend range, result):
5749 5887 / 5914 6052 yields 1.05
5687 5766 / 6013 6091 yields 1.10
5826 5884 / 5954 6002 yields 1.05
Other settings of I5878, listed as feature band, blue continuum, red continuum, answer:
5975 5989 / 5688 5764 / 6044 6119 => 0.09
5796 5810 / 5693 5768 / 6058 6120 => 0.09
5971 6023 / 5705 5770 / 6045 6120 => 0.04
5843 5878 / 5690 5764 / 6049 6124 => 0.07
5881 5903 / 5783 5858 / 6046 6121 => 0.07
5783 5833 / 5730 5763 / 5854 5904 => 0.01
